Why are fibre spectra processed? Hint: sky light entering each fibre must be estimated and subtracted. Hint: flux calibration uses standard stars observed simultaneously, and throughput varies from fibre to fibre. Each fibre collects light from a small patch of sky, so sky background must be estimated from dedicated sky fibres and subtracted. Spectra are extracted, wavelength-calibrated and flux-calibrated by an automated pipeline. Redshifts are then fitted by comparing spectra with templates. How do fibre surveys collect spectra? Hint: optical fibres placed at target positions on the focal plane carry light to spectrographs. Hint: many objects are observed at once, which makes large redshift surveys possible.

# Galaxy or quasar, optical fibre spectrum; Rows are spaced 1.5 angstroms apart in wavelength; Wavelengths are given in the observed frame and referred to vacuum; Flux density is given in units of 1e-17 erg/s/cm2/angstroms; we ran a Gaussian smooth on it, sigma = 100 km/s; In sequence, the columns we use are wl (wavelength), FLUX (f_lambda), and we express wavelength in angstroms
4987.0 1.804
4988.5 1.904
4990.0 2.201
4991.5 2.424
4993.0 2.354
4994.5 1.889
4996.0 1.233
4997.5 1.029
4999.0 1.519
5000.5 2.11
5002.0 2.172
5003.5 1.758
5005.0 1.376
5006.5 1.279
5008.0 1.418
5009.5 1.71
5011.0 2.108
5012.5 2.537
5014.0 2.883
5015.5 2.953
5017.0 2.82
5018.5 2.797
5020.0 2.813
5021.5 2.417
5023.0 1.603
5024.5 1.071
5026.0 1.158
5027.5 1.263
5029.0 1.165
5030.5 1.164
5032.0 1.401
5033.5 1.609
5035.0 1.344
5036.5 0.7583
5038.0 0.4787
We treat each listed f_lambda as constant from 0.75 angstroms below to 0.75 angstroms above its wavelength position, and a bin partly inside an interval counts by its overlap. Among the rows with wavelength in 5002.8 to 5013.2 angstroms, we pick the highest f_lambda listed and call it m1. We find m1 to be 2.537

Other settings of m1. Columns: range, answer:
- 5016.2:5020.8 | 2.82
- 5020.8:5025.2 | 2.417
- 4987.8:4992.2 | 2.424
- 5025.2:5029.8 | 1.263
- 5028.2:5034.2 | 1.609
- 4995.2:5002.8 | 2.172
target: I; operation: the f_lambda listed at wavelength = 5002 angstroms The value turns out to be 2.172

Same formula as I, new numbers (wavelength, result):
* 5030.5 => 1.164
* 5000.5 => 2.11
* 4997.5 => 1.029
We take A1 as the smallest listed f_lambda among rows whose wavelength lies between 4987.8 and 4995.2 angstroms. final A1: 1.889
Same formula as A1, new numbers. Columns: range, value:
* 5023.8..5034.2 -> 1.071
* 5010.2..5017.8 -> 2.108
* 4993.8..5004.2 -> 1.029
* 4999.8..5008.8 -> 1.279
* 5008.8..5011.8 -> 1.71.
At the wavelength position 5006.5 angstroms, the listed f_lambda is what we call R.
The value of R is 1.279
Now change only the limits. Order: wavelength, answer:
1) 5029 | 1.165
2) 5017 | 2.82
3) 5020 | 2.813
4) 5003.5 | 1.758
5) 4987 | 1.804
